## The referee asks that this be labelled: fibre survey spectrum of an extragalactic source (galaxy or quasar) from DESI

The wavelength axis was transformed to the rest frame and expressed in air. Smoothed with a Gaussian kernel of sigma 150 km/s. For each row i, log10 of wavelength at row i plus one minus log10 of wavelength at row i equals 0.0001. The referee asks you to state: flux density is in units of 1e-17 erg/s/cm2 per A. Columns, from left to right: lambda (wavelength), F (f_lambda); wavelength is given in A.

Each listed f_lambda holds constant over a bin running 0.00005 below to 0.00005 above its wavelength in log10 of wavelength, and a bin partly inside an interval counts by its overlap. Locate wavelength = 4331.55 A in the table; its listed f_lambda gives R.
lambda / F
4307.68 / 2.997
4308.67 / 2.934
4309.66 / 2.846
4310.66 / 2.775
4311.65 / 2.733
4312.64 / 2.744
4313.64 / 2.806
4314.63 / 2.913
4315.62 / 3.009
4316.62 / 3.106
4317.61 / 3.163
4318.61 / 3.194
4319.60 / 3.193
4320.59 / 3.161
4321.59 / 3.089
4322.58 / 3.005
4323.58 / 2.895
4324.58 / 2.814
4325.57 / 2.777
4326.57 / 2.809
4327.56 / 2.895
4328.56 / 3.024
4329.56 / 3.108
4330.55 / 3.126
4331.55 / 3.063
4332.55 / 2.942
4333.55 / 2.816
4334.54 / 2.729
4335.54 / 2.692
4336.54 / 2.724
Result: 3.063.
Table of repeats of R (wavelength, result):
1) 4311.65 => 2.733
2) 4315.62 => 3.009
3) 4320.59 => 3.161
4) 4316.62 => 3.106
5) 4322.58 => 3.005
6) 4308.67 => 2.934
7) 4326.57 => 2.809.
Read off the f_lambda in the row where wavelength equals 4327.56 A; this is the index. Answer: 2.895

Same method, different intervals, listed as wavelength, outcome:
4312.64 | 2.744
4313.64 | 2.806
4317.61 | 3.163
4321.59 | 3.089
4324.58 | 2.814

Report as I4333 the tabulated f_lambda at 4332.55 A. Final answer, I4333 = 2.942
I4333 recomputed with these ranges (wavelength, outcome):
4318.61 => 3.194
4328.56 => 3.024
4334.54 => 2.729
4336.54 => 2.724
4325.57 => 2.777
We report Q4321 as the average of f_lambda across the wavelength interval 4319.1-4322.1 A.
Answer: 3.16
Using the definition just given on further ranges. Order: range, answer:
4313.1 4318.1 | 3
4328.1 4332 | 3.08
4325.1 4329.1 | 2.88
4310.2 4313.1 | 2.76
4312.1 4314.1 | 2.77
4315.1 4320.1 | 3.14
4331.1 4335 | 2.89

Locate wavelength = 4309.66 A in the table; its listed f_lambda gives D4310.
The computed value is 2.846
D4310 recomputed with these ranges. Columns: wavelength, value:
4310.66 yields 2.775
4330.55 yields 3.126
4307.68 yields 2.997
